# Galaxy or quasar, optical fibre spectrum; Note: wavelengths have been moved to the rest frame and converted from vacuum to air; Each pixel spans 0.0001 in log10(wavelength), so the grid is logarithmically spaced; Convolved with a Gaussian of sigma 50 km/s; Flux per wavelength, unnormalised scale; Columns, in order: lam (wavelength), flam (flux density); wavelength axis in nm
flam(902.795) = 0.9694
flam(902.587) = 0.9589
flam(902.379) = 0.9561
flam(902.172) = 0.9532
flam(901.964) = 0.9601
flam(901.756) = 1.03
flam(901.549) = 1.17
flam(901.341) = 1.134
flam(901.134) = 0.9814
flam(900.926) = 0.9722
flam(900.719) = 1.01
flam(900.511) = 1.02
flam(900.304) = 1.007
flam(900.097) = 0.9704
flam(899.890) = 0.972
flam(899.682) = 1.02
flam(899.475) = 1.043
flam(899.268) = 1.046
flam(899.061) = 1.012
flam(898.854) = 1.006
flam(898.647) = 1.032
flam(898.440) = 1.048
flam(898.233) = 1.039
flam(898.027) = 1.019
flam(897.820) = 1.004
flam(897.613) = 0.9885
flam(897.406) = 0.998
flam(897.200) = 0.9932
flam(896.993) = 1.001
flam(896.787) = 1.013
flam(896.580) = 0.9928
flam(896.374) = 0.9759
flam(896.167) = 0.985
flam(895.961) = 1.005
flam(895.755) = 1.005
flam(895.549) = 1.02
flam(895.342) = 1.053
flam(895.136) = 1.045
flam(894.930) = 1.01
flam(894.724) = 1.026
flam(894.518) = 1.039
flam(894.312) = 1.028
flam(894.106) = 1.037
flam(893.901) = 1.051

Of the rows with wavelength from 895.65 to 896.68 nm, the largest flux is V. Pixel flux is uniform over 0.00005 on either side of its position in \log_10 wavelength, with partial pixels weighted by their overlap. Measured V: 1.005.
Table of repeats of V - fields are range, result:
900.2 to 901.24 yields 1.02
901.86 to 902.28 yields 0.9601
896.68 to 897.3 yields 1.013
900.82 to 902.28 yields 1.17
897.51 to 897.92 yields 1.004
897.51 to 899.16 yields 1.048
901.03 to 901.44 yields 1.134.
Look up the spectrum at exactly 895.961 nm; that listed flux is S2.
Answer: 1.005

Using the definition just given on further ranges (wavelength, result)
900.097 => 0.9704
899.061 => 1.012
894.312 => 1.028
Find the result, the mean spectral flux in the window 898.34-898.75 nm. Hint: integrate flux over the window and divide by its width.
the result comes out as 1.04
